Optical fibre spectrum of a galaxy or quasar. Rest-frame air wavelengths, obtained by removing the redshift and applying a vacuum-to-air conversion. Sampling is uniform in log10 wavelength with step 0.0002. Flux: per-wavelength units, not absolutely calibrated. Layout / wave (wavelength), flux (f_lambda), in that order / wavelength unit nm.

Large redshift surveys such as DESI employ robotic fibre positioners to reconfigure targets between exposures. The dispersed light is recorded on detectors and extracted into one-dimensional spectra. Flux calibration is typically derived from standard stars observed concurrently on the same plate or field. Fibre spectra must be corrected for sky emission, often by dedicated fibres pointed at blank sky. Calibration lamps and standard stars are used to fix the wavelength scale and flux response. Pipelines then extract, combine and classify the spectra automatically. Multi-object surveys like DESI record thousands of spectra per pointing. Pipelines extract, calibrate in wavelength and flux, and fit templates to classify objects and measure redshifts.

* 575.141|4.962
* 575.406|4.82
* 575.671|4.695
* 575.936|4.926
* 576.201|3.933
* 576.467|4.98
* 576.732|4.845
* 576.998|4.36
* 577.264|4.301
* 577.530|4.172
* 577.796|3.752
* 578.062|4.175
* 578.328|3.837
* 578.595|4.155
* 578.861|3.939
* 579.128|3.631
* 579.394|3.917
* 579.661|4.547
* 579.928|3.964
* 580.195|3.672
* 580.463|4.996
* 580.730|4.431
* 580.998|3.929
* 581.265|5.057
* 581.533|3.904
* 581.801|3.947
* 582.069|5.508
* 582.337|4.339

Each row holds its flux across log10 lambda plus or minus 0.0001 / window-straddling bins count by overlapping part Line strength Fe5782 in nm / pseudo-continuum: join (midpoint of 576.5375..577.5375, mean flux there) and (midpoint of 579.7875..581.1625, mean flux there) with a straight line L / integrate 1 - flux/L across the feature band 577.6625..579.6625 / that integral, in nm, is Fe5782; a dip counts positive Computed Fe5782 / 0.18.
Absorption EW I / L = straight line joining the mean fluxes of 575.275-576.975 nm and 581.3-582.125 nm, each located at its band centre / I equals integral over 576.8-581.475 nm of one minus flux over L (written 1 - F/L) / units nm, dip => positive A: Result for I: 0.38 nm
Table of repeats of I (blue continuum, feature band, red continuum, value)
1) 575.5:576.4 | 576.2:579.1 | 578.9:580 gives 0.06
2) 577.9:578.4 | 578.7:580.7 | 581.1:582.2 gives 0.07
